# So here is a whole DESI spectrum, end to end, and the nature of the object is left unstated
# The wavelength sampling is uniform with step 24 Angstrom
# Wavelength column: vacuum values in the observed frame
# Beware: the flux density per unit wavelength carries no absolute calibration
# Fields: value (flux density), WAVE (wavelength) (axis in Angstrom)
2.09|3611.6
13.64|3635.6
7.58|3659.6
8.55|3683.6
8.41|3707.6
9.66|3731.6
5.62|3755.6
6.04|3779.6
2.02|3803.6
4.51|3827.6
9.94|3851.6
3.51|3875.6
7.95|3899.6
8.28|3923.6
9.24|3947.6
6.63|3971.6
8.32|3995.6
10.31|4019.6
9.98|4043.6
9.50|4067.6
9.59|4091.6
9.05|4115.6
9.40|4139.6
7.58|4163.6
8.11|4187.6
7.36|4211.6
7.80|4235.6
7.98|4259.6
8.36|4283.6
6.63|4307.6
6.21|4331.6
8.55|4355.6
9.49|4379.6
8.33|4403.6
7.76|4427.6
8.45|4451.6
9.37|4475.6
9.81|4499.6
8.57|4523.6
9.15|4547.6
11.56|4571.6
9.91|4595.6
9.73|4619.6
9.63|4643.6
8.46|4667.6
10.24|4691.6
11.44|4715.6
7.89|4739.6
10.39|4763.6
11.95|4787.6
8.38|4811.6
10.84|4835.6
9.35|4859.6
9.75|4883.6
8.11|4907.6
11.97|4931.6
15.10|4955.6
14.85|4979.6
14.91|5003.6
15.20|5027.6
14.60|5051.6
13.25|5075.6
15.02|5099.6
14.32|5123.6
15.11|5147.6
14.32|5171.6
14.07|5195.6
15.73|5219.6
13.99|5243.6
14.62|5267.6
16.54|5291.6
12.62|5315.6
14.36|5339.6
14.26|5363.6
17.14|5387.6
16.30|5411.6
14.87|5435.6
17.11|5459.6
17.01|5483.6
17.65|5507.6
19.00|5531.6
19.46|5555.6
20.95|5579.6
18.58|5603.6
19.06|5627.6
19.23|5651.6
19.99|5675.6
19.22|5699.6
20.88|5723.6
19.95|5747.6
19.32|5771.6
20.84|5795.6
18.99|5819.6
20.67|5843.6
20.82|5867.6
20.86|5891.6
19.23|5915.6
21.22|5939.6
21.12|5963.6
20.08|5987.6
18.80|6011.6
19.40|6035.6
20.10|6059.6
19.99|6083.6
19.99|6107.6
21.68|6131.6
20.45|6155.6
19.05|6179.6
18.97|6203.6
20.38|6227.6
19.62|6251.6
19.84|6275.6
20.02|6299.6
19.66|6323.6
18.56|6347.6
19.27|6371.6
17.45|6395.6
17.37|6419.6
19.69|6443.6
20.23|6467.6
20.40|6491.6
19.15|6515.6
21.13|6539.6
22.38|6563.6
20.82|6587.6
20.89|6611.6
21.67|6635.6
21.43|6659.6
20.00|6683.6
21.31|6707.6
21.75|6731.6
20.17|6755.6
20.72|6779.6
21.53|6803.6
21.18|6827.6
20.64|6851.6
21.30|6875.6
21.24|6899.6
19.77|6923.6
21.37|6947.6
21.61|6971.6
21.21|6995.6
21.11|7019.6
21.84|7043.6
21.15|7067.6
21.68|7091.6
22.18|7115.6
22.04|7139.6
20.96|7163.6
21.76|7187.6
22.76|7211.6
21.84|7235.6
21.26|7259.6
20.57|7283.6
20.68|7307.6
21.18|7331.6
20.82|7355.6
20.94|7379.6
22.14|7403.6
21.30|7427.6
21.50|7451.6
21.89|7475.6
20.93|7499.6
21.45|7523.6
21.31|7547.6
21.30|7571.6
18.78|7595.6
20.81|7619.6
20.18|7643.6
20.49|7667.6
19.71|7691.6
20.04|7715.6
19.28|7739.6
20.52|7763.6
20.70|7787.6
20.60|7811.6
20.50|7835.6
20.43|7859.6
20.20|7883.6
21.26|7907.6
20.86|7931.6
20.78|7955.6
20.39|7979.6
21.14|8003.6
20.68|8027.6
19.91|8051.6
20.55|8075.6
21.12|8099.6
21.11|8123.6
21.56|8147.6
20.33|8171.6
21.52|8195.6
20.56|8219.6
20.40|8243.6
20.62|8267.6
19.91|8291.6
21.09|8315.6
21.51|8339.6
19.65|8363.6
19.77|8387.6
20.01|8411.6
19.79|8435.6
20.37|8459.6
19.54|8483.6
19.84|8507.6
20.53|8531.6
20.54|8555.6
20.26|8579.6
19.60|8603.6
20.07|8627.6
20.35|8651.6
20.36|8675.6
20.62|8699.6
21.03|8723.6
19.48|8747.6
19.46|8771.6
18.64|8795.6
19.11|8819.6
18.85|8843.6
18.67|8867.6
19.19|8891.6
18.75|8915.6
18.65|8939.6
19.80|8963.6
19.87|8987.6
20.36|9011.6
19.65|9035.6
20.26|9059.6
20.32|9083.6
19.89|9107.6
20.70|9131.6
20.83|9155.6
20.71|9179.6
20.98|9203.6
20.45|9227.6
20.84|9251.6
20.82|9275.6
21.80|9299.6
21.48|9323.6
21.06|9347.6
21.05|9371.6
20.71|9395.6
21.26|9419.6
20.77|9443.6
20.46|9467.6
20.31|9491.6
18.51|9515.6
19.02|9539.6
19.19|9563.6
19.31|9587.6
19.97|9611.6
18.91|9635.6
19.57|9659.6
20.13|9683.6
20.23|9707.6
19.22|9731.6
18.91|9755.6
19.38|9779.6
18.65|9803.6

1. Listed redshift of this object 0.24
